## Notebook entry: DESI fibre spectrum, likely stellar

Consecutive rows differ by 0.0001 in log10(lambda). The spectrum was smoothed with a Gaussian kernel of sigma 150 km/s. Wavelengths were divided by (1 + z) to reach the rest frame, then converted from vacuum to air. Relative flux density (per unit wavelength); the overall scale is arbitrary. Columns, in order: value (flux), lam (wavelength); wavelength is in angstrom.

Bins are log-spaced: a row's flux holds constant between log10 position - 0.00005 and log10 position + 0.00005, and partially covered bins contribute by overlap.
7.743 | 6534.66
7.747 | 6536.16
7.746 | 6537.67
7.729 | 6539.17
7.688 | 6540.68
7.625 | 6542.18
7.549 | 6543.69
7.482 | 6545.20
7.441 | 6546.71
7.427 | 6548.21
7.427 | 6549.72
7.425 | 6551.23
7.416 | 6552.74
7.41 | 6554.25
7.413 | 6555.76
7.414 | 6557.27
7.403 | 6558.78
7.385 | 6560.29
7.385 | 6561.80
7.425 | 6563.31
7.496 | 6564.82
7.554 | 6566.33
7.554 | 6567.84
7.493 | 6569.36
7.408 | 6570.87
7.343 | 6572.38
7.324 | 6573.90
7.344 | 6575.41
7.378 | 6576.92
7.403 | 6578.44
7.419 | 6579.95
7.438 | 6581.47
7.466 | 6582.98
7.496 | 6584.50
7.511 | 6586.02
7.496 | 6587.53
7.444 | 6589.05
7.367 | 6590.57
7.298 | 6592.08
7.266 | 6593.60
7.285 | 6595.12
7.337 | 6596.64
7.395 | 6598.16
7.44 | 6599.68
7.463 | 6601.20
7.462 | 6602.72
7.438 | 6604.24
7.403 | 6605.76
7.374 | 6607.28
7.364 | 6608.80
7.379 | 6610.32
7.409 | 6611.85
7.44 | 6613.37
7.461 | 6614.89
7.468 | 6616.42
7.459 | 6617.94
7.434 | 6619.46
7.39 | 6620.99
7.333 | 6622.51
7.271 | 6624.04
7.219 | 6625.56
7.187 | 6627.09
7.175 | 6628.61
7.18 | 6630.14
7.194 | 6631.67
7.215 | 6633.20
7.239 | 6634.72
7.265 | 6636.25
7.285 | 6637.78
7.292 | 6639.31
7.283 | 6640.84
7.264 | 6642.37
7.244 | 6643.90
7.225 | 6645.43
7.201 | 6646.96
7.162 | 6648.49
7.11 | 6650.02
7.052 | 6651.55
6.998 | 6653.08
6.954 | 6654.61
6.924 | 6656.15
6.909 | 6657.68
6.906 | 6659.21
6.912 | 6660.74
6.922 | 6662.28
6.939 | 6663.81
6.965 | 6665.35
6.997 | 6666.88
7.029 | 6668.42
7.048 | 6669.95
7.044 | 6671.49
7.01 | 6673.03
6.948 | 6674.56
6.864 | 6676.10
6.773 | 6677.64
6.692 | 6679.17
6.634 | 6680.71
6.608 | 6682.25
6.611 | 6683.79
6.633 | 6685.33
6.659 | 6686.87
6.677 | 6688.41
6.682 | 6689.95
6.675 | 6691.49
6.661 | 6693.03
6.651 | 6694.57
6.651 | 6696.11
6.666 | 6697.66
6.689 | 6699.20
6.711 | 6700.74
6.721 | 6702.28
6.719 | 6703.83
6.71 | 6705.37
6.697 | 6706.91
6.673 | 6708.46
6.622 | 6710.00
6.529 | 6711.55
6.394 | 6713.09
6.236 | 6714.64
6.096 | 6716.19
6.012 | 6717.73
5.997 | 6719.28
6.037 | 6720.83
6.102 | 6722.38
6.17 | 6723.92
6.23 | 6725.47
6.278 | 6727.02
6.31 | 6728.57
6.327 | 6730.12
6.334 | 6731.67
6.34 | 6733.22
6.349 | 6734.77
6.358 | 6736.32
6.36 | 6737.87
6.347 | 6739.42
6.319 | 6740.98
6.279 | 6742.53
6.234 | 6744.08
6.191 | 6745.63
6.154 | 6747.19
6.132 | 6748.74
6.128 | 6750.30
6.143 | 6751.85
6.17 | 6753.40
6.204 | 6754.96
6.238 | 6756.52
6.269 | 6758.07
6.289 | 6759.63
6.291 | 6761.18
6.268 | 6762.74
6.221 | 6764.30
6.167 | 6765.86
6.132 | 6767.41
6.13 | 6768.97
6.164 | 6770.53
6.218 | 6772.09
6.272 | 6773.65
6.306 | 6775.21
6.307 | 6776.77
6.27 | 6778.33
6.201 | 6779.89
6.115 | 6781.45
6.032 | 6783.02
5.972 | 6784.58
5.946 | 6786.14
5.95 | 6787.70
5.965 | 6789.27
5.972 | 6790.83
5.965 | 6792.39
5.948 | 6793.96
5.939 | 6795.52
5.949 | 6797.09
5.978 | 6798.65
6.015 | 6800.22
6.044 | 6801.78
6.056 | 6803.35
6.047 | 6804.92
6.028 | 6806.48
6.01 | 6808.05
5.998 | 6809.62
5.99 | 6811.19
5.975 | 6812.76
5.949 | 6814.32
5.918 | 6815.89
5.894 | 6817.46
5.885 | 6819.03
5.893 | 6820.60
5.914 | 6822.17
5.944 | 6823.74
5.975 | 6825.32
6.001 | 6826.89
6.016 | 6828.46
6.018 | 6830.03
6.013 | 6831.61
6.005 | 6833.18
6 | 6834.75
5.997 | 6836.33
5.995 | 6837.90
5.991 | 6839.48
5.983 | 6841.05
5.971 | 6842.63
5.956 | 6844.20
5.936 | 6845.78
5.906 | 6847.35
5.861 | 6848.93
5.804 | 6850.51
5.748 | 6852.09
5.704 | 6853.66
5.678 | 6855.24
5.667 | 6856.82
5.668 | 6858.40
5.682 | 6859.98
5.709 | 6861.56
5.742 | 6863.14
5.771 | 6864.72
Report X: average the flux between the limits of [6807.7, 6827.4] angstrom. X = 5.95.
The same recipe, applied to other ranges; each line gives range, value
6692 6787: 6.31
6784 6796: 5.96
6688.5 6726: 6.48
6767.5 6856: 6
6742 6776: 6.21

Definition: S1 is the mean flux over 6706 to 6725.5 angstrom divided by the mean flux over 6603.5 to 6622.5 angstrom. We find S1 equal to 0.85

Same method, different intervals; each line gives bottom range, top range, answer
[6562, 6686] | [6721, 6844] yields 0.85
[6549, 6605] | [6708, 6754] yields 0.84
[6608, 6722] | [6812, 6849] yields 0.86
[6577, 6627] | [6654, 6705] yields 0.92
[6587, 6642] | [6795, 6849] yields 0.81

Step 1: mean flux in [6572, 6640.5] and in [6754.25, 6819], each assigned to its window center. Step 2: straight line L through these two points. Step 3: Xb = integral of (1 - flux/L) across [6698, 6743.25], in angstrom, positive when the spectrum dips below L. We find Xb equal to 1.2 angstrom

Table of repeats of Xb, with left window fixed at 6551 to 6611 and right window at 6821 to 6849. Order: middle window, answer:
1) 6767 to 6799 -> 0.94 angstrom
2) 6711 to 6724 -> 0.92 angstrom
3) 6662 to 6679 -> -0.11 angstrom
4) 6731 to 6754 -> 0.85 angstrom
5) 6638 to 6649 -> -0.29 angstrom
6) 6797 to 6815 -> 0.39 angstrom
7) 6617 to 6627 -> -0.22 angstrom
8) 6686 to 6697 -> 0.20 angstrom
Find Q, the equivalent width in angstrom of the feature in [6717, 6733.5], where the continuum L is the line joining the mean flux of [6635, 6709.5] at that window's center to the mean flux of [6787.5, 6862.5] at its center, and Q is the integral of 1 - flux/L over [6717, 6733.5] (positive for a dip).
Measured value 0.9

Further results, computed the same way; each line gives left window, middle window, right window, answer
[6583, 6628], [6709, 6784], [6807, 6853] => 2.86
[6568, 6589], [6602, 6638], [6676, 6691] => -1.04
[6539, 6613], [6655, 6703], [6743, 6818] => -0.28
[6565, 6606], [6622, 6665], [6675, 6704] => -0.77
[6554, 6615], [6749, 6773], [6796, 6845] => 0.53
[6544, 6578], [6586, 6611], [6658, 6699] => -0.57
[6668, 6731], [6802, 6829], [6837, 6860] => 0.15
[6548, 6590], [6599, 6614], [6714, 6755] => -0.55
